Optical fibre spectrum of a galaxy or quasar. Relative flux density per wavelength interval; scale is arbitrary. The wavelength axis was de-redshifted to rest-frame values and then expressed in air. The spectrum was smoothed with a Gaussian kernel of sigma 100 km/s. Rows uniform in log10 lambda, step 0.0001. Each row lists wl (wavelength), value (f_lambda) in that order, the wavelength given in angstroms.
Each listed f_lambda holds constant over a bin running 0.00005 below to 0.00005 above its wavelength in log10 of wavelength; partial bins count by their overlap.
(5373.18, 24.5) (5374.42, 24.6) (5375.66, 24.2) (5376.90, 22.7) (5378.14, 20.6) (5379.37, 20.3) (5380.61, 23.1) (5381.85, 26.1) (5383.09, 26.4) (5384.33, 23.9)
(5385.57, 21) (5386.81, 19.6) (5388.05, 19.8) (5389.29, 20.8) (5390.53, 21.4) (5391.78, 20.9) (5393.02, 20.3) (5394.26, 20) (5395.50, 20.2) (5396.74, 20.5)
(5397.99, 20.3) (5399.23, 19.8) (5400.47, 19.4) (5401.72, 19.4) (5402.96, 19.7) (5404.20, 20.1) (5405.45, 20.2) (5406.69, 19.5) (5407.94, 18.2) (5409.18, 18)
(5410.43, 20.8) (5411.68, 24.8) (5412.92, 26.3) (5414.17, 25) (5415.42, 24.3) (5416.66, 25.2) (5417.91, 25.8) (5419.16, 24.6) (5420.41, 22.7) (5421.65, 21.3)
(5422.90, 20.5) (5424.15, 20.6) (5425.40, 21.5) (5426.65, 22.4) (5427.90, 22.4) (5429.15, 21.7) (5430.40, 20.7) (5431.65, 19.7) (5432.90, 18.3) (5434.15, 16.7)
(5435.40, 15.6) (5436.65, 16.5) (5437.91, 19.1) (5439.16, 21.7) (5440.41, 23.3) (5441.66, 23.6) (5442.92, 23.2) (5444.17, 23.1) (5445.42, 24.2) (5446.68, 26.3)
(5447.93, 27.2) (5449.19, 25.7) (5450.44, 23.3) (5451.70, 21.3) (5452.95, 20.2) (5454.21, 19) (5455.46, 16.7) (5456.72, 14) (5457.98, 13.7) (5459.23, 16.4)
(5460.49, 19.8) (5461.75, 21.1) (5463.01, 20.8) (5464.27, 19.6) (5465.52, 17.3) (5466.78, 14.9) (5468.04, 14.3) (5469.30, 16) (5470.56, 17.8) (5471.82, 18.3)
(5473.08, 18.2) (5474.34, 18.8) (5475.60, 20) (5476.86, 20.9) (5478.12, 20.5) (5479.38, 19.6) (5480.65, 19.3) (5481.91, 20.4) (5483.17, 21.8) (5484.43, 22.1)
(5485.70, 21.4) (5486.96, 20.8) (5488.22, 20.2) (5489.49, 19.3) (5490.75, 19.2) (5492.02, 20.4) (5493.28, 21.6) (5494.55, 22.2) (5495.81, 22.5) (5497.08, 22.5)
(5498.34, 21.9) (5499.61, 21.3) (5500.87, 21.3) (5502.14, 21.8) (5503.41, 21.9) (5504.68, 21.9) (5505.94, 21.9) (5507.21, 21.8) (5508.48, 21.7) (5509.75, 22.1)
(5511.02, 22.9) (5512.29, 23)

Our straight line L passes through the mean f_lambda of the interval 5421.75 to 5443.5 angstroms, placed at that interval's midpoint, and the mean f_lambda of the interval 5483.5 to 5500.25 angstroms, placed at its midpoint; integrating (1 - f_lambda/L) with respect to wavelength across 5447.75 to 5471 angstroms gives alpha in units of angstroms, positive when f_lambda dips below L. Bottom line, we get 2.3 angstroms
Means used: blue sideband 20.5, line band 18.7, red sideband 21.2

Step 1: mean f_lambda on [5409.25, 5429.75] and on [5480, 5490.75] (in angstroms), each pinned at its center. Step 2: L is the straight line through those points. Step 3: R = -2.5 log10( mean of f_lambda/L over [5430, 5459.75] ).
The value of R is 0.08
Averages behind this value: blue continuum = 23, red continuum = 20.6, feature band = 20.4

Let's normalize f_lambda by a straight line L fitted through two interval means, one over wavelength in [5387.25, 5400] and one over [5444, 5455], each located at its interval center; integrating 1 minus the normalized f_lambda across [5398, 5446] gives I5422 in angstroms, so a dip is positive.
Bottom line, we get 1.18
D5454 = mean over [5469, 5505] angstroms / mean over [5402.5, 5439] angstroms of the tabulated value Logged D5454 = 1.0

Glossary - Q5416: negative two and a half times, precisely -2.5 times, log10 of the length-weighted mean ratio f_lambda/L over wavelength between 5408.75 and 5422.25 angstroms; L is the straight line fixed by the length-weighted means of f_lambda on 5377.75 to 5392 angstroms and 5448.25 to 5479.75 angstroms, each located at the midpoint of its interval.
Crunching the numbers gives -0.14 mag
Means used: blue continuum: 22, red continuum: 18.8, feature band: 23.6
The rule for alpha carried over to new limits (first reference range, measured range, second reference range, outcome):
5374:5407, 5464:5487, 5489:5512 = 2.7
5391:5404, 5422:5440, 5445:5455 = 1.8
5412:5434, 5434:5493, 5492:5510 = 5.9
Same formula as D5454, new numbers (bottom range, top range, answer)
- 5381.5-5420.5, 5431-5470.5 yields 0.91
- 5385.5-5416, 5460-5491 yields 0.93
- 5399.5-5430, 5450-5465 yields 0.86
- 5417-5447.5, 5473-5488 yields 0.95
